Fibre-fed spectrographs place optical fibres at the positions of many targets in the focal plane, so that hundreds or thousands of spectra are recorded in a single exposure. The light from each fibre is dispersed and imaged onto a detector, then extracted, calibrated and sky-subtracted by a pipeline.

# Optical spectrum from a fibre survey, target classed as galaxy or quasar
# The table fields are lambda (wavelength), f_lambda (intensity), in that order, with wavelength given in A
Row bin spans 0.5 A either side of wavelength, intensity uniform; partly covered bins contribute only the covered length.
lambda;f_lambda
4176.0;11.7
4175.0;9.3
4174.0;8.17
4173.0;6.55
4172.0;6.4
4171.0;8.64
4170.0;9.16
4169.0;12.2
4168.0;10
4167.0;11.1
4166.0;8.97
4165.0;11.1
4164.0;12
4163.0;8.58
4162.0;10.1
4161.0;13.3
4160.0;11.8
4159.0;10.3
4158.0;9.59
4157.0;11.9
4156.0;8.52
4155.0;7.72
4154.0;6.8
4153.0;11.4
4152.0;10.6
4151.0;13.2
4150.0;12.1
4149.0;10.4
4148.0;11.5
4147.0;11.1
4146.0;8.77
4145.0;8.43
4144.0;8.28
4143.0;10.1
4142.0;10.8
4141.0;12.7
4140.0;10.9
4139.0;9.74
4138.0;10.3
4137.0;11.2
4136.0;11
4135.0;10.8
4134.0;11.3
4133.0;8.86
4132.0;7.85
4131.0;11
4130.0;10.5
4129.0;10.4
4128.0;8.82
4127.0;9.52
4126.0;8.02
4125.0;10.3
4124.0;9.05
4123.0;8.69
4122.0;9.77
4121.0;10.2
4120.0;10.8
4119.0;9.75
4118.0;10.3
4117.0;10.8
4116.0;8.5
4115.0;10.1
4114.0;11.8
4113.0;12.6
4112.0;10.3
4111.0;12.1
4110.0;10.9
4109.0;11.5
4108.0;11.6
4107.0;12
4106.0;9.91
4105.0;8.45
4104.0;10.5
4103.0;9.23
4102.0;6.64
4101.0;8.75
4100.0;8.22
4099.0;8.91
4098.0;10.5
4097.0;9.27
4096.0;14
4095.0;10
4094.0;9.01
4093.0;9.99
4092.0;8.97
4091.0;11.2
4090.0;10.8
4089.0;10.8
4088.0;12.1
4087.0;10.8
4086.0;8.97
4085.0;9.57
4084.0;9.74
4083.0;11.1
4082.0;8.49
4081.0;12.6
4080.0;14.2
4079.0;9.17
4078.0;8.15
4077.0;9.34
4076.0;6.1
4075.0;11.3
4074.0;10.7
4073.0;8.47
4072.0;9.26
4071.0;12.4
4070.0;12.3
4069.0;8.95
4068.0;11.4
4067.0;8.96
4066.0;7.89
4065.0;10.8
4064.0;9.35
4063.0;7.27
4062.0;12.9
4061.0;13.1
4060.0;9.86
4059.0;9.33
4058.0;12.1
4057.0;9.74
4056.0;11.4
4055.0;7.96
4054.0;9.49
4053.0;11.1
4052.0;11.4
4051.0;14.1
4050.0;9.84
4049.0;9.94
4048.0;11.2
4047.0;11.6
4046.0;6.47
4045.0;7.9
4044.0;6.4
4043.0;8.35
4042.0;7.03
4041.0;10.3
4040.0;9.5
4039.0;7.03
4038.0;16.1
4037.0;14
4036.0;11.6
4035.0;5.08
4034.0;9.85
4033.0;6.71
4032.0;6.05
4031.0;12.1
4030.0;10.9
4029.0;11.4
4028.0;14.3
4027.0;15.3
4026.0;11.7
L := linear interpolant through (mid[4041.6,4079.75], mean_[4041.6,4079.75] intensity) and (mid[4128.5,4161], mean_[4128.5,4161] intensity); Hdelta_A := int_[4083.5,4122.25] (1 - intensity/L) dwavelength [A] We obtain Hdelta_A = -0.5 A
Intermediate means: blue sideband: 9.85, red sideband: 10.4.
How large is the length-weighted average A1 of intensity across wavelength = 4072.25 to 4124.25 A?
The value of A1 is 10.1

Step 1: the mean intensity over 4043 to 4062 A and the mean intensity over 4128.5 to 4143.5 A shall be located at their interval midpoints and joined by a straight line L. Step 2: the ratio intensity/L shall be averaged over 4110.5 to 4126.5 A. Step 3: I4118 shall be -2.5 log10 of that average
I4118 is 0.03 mag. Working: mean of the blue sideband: 10.2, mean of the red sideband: 10.5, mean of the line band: 10.2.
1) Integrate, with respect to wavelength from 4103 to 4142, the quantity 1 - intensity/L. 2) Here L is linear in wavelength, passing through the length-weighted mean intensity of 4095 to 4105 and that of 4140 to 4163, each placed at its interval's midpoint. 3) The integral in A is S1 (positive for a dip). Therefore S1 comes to -1.7 A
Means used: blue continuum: 9.52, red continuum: 10.4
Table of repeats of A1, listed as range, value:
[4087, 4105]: 9.92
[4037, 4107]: 10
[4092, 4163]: 10.2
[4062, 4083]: 9.96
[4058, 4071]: 10.3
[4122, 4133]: 9.41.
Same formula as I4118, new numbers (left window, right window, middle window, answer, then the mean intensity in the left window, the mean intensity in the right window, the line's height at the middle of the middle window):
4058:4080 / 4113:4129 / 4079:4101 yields -0.04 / 10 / 9.87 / 9.95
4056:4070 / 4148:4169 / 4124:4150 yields 0.04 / 10.2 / 10.5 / 10.5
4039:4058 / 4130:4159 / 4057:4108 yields -0.03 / 9.65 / 10.3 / 9.86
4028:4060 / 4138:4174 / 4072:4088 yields 0.00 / 9.94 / 10.1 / 9.99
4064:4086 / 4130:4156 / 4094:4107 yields 0.05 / 10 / 10.2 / 10.1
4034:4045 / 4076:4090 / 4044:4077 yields -0.02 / 9.48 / 10.2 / 9.85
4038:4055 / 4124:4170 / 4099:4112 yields 0.01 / 9.63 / 10.3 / 10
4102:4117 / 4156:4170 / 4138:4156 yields 0.05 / 10.5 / 10.7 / 10.7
